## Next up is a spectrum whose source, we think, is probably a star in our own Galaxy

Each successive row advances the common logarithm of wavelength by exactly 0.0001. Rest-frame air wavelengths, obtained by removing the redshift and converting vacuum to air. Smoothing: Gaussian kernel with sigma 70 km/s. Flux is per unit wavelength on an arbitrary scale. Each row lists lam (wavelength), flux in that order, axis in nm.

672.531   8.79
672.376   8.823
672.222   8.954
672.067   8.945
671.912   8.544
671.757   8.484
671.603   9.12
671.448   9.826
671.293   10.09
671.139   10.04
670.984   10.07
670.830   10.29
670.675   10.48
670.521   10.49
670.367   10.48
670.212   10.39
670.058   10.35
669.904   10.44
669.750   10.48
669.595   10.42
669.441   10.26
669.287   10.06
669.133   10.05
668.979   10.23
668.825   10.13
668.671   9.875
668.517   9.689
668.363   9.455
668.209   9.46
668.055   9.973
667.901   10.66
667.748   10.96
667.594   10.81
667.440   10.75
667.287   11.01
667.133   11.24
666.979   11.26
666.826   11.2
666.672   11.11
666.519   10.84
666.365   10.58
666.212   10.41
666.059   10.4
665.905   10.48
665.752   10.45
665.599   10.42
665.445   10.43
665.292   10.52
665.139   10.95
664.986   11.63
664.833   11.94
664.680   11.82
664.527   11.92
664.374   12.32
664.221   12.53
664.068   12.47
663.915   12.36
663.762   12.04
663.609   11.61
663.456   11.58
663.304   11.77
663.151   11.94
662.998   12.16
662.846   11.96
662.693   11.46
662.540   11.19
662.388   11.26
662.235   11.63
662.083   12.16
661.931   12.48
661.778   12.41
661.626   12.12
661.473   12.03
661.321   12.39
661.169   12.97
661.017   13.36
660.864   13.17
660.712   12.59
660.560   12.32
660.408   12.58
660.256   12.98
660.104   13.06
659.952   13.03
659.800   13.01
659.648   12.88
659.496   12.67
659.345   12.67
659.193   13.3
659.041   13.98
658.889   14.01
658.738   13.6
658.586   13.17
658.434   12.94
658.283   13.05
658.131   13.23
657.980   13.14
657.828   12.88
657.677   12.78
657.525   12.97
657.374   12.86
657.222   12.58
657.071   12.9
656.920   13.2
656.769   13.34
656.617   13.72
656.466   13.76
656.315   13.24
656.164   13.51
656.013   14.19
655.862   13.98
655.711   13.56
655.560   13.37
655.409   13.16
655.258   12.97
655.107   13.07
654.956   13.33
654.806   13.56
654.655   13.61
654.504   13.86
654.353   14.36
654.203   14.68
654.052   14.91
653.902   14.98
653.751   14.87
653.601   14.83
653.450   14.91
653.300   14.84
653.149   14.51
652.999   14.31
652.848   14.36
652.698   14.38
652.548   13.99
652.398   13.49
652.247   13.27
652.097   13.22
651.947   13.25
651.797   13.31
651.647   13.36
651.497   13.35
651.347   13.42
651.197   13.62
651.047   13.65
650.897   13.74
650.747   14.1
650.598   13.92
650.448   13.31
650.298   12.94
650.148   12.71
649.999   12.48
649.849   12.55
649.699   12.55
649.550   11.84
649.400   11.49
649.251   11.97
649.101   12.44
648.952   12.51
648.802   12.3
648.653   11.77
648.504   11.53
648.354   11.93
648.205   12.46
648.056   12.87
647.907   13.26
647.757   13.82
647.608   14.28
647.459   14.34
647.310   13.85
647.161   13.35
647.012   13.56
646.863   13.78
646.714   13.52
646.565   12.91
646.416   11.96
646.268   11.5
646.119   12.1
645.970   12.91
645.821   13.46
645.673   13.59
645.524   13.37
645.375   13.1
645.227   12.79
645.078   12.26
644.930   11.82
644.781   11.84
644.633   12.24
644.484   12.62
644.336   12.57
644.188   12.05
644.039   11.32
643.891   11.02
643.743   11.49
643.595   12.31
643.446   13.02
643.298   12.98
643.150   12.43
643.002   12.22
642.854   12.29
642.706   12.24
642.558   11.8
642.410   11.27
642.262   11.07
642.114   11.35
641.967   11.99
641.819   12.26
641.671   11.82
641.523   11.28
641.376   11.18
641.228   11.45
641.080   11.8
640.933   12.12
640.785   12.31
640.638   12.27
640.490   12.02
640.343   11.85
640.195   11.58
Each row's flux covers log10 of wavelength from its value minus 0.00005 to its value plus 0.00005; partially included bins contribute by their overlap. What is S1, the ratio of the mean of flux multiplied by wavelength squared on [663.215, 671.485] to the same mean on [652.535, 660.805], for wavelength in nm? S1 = 0.8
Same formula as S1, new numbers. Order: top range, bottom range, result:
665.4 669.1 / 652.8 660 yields 0.80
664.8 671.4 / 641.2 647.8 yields 0.90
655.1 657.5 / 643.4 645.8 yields 1.12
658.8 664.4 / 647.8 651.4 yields 1.01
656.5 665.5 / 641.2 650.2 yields 1.05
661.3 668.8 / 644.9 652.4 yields 0.91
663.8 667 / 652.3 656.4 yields 0.83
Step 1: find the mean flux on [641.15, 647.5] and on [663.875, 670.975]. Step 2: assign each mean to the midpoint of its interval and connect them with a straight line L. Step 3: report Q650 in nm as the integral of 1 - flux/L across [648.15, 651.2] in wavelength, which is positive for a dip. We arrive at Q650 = -0.17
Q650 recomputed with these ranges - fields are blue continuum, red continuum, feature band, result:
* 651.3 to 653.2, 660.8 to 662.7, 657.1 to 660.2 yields -0.09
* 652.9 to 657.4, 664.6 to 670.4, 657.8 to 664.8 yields -0.18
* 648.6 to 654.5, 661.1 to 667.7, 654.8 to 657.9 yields -0.12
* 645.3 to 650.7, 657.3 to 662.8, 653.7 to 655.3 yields -0.16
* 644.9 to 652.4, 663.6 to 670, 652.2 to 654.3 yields -0.35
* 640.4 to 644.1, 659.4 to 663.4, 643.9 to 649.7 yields -0.31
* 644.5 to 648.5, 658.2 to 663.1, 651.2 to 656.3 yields -0.44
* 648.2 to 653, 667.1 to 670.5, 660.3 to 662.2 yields -0.18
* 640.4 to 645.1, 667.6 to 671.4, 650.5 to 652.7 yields -0.42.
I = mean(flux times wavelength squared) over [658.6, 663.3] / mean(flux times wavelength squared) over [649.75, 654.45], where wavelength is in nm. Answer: 0.93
